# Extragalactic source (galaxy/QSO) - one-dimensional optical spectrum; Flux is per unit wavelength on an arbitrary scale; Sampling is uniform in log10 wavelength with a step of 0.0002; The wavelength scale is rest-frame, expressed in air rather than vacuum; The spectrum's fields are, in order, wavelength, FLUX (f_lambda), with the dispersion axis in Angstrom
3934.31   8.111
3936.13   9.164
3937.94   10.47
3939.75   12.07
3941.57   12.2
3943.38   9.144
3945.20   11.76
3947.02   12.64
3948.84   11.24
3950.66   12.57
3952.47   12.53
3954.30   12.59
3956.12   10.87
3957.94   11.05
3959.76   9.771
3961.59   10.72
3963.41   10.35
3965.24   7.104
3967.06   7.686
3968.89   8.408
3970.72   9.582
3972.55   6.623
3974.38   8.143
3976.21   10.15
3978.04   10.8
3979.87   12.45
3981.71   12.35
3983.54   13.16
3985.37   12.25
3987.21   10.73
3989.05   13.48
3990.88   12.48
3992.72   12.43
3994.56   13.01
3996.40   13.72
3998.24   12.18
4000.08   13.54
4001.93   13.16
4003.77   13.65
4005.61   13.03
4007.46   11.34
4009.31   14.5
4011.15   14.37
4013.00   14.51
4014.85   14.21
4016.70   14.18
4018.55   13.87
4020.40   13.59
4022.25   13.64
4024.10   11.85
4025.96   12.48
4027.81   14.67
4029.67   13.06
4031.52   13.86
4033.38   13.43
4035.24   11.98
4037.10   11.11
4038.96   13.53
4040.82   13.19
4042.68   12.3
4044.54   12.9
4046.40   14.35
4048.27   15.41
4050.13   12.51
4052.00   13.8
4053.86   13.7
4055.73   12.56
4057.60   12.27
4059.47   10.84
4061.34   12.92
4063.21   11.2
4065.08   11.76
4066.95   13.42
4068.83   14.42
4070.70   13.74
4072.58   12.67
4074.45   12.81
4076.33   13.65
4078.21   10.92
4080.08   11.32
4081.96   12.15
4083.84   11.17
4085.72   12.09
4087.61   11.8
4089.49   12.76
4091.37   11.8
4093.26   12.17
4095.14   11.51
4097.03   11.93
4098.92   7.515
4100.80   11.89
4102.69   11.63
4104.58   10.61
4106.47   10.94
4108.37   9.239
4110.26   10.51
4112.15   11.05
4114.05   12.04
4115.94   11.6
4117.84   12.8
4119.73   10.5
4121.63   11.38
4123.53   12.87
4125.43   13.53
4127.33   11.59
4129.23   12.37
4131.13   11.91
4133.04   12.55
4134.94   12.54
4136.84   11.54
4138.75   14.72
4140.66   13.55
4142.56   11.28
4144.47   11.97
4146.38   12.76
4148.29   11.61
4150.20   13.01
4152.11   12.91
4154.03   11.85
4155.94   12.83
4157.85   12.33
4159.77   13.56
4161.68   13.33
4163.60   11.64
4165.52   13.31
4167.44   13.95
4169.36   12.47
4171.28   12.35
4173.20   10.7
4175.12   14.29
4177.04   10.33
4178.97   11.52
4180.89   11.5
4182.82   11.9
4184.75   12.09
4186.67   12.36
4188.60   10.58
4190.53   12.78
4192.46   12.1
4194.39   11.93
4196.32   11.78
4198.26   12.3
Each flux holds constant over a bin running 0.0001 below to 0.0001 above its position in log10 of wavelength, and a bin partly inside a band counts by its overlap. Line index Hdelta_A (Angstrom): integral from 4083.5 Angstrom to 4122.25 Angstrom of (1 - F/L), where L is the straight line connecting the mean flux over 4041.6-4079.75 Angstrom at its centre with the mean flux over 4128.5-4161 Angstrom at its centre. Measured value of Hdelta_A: 4.4 Angstrom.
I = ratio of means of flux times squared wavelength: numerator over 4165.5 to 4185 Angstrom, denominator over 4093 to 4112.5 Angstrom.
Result 1.17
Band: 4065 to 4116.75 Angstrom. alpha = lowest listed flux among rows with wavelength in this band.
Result 7.515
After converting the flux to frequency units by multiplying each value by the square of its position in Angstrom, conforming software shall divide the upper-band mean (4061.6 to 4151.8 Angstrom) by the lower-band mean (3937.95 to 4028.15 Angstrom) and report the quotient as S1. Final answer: 1.07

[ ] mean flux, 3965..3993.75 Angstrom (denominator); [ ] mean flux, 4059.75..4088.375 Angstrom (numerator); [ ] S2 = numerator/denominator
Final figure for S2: 1.17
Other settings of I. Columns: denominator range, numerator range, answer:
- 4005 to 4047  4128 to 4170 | 1.01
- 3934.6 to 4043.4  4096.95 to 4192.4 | 1.09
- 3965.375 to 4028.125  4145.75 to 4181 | 1.11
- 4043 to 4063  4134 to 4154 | 1.01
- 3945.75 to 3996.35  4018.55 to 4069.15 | 1.23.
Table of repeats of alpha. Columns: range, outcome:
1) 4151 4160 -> 11.85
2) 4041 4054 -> 12.3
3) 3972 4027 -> 6.623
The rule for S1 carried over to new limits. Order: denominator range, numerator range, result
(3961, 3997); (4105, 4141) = 1.19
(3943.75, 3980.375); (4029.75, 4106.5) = 1.27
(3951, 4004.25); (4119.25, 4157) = 1.20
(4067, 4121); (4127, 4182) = 1.09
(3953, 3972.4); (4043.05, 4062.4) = 1.41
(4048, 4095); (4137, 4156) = 1.05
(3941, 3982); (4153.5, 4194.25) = 1.31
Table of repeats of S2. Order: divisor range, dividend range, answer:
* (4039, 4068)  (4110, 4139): 0.94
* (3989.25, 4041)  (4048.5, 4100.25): 0.92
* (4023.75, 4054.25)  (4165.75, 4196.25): 0.92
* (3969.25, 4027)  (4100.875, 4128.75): 0.93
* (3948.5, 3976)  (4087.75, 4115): 1.12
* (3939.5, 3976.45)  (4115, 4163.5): 1.20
